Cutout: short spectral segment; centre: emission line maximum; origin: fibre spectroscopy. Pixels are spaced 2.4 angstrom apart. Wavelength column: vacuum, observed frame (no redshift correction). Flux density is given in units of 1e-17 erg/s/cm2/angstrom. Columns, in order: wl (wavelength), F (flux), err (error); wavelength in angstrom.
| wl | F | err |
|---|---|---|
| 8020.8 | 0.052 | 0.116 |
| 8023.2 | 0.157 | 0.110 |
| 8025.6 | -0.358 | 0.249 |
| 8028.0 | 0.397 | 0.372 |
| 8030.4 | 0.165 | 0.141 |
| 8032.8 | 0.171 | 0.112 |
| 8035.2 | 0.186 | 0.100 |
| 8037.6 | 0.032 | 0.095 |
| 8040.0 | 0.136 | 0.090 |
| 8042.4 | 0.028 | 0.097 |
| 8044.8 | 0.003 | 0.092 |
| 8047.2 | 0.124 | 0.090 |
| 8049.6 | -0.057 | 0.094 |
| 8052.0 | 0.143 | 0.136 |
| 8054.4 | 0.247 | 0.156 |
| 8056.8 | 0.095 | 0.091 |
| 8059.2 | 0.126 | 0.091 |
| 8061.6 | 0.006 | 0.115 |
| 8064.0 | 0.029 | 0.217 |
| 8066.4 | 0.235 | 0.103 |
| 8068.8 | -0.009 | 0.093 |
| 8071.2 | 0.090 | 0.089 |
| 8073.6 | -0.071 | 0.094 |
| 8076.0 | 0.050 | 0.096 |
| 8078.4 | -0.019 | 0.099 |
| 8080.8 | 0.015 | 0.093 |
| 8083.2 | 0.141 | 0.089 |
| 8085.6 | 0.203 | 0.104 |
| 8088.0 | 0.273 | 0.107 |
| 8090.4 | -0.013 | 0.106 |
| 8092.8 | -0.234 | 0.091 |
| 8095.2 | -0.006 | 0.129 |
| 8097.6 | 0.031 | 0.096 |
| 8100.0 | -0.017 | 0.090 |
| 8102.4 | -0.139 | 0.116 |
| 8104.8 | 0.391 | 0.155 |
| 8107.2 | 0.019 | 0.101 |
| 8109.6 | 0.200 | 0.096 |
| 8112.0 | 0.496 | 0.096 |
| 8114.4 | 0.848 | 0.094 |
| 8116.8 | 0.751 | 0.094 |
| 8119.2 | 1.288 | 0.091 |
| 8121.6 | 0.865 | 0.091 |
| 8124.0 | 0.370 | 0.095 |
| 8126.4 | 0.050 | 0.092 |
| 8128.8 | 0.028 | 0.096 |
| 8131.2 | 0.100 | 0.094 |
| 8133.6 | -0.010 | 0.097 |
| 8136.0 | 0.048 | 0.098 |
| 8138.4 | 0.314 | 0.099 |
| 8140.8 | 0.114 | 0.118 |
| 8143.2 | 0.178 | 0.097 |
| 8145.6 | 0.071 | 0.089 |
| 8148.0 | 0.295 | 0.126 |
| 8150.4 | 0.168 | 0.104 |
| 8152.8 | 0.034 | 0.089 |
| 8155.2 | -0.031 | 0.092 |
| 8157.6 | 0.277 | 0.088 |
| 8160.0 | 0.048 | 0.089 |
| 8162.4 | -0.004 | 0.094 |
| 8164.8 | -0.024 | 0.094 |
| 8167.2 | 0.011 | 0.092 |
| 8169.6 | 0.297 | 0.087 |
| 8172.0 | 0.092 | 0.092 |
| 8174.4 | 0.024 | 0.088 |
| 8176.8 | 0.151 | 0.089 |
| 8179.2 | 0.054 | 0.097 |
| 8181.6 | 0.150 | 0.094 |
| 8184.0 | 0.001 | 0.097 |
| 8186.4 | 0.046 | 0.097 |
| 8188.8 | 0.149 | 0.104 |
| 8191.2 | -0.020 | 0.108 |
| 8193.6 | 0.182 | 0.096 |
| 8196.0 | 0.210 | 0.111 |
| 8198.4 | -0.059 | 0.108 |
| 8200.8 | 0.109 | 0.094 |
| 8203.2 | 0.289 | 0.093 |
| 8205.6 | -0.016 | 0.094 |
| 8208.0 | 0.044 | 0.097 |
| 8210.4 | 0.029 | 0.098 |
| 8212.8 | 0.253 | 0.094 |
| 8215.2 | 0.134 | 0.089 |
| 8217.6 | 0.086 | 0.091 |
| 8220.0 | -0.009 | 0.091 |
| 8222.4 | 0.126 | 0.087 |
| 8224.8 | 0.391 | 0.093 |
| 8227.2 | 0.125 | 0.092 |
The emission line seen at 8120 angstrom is [O II]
